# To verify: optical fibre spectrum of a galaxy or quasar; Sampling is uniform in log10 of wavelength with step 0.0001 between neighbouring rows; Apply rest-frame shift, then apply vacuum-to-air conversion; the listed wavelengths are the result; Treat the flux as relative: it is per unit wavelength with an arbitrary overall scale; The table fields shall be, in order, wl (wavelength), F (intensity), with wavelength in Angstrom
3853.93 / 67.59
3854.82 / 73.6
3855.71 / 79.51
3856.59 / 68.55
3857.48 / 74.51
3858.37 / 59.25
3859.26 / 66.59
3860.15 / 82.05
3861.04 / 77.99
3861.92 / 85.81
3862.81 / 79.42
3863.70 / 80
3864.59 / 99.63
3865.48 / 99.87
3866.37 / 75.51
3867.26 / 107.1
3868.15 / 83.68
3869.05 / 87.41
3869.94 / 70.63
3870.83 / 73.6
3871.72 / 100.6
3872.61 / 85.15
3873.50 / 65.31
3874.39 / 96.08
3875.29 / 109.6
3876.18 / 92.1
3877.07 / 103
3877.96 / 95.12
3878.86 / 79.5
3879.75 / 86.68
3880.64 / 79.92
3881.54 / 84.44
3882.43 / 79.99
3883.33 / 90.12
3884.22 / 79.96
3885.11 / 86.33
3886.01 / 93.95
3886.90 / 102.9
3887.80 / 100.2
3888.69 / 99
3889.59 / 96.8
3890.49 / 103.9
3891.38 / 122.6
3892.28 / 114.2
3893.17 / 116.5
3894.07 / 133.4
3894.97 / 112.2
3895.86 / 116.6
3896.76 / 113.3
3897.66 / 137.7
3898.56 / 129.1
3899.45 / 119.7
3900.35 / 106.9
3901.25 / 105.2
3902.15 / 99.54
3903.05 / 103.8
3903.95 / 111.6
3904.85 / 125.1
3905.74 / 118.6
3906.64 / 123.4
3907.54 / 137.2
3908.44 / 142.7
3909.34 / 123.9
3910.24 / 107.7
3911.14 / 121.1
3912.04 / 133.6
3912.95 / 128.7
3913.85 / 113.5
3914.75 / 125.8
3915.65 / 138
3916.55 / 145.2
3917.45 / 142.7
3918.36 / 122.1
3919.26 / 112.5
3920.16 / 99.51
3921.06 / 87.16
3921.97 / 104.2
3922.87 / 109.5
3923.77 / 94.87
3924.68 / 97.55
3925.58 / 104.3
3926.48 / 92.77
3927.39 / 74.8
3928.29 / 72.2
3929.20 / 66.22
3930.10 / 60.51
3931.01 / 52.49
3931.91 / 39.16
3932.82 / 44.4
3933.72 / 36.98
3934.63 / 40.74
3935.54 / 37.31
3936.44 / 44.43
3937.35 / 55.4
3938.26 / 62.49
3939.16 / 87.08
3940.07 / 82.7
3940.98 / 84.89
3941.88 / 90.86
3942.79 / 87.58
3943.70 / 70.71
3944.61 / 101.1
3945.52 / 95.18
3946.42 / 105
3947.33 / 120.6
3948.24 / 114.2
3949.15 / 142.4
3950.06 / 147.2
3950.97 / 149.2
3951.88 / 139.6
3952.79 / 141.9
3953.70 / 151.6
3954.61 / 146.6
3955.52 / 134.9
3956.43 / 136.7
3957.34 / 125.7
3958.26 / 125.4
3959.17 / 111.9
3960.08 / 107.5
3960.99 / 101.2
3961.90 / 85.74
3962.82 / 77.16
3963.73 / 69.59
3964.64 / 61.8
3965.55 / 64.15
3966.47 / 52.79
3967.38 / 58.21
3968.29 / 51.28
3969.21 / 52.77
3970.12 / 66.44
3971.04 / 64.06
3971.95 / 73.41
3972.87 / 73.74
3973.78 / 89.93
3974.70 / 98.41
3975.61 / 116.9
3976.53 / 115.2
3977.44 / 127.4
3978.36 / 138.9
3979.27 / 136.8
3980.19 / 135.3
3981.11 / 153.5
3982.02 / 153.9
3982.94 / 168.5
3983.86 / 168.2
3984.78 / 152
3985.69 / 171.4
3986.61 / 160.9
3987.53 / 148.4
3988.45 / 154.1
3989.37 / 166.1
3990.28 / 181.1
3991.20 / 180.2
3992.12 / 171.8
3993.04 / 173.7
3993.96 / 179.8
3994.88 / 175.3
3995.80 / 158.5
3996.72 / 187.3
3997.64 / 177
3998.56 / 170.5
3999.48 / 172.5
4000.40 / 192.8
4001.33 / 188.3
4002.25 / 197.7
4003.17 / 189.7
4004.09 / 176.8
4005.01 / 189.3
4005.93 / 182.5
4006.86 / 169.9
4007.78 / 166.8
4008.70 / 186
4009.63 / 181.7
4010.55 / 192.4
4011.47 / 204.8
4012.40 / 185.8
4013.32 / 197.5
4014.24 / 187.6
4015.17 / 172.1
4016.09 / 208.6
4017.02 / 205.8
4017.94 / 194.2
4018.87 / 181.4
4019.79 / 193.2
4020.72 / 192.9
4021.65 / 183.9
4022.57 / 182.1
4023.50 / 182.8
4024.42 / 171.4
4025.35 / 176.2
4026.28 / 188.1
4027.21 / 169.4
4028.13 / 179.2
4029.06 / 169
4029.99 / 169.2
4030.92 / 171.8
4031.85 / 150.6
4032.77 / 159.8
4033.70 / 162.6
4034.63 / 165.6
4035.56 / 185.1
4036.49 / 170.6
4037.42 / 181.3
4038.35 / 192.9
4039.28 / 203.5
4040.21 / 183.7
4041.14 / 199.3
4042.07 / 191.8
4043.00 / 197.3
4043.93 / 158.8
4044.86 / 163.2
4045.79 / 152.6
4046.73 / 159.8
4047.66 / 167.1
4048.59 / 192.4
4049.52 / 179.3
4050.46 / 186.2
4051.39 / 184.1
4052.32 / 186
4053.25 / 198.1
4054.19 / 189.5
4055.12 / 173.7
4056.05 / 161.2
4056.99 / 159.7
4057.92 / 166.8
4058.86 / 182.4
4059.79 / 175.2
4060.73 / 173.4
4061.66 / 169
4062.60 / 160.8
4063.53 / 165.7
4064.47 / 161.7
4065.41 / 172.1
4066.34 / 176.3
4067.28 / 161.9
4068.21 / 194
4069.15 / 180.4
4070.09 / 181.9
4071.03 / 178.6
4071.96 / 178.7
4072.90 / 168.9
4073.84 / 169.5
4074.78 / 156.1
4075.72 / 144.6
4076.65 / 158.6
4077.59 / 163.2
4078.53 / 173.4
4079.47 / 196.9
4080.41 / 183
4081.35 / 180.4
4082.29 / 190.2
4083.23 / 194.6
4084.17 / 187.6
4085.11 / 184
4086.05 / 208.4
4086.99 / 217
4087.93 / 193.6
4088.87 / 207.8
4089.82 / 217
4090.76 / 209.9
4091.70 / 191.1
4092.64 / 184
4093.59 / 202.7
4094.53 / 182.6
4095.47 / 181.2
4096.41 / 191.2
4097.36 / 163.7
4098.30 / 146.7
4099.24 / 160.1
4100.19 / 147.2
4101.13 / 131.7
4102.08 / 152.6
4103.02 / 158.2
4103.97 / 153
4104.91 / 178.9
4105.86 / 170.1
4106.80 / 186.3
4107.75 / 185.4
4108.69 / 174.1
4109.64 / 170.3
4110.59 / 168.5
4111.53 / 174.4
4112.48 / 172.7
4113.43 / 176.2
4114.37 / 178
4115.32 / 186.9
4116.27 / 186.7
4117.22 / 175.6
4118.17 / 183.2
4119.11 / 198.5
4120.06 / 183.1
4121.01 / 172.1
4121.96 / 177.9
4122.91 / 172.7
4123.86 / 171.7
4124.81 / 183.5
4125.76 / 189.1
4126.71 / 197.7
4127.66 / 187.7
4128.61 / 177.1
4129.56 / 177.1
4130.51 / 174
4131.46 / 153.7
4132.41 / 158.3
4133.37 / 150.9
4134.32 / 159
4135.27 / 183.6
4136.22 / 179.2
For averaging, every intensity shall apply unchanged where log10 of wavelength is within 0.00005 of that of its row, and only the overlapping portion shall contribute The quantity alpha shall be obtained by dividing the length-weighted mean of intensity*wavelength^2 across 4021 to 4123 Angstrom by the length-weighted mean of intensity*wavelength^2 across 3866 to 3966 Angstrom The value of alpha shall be 1.91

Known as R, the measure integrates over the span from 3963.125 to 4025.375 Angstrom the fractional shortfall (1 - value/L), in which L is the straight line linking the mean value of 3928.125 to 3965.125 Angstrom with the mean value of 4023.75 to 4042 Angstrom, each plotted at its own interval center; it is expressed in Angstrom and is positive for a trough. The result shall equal -4.8 Angstrom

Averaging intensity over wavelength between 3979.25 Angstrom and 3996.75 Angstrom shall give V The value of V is 164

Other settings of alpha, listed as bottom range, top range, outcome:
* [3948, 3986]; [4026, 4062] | 1.62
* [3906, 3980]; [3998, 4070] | 1.91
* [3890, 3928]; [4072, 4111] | 1.68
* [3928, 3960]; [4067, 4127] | 2.03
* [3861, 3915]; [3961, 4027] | 1.55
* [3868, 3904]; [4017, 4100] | 1.97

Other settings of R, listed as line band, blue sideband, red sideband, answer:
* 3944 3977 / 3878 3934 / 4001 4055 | 8.5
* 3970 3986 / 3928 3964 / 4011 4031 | 1.3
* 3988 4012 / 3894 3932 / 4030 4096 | -4.7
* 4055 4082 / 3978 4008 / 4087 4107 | 0.6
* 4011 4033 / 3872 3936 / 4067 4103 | -4.5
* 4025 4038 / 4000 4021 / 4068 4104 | 1.0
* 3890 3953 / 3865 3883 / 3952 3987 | -2.9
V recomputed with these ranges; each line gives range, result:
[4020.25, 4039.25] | 176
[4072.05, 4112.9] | 177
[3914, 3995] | 108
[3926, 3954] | 86.6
